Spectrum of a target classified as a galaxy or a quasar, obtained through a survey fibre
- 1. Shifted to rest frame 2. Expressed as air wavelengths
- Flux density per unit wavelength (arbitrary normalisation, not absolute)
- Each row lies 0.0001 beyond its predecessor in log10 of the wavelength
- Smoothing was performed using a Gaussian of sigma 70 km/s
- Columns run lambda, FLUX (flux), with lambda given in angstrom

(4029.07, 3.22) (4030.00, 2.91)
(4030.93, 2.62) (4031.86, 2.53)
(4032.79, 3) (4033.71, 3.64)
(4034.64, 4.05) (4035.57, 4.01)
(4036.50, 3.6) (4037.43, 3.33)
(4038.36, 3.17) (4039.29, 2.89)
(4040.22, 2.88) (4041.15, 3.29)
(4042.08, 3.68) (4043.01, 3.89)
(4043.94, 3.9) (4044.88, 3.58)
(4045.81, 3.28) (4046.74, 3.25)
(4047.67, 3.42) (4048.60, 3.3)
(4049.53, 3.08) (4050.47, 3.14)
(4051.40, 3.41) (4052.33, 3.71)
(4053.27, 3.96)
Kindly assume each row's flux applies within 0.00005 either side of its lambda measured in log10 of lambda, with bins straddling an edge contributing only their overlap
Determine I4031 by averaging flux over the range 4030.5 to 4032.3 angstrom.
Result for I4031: 2.57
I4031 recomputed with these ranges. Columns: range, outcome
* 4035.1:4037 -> 3.79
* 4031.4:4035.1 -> 3.31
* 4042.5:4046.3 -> 3.66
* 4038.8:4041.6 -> 3.02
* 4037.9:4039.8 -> 3.03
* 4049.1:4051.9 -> 3.22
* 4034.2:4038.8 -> 3.63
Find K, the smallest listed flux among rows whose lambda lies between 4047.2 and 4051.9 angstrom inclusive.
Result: 3.08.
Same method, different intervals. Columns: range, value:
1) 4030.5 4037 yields 2.53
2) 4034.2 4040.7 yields 2.88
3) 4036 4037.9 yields 3.33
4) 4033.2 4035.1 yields 3.64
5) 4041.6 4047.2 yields 3.25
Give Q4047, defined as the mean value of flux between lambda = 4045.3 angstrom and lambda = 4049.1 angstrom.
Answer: 3.32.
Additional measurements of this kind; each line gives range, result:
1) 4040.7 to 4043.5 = 3.63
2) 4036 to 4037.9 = 3.47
